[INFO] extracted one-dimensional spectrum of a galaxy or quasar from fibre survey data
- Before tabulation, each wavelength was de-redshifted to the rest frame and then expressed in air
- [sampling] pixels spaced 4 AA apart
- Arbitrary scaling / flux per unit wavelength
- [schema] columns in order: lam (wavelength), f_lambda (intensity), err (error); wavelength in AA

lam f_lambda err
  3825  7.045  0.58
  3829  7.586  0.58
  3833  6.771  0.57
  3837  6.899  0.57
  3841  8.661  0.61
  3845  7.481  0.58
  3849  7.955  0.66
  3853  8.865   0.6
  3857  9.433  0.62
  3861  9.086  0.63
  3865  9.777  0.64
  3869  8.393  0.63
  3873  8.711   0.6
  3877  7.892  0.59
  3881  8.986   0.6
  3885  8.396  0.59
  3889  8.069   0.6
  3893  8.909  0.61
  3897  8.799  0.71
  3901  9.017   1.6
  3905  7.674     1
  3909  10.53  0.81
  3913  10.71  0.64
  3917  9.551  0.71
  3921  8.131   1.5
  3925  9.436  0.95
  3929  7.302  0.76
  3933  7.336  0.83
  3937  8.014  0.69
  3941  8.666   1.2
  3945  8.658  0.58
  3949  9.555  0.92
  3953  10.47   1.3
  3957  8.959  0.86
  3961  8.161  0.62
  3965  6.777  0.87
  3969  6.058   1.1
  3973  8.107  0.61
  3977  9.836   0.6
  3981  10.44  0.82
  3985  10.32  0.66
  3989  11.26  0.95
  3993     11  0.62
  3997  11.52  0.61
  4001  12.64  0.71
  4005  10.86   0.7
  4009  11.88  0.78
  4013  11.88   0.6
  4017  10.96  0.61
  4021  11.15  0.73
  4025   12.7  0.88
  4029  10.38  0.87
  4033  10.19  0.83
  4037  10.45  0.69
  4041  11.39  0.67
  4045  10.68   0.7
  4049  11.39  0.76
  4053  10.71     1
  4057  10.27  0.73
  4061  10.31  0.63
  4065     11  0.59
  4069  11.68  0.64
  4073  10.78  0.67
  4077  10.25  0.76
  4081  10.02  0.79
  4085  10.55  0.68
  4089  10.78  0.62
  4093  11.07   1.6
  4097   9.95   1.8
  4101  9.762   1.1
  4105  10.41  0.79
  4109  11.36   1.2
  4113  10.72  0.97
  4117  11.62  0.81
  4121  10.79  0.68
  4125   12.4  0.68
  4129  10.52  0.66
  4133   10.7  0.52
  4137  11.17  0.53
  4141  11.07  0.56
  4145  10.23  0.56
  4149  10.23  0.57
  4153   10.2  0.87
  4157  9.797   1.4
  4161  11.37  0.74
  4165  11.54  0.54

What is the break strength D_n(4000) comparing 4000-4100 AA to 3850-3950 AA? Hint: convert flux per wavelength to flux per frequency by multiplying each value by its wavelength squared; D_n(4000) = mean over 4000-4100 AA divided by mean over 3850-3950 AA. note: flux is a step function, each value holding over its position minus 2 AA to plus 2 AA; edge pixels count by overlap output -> 1.3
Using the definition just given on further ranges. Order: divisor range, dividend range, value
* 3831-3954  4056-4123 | 1.36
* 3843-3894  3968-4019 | 1.31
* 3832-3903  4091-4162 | 1.44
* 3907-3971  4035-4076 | 1.33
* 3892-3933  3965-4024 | 1.22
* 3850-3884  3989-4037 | 1.38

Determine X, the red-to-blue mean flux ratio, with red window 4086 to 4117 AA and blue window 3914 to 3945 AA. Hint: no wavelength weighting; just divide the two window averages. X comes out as 1.3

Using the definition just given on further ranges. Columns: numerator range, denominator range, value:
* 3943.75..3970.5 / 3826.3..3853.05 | 1.10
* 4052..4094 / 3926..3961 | 1.24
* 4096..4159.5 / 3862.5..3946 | 1.23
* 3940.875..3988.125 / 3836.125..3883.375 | 1.04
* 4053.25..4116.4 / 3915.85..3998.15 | 1.18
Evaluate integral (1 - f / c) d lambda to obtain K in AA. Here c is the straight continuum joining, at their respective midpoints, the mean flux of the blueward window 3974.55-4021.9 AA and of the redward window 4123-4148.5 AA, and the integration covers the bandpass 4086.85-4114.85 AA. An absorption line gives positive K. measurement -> 1.1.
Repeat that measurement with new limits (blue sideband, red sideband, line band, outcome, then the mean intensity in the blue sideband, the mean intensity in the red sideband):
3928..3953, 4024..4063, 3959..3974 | 3.0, 8.47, 10.8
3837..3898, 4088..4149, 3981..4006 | -3.9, 8.57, 10.8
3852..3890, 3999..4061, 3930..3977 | 8.0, 8.78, 11.1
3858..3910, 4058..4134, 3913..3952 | 2.3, 8.77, 10.8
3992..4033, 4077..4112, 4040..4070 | 0.2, 11.4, 10.5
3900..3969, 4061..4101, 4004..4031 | -4.6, 8.68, 10.6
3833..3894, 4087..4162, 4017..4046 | -3.2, 8.44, 10.7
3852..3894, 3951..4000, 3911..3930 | -0.1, 8.77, 9.47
